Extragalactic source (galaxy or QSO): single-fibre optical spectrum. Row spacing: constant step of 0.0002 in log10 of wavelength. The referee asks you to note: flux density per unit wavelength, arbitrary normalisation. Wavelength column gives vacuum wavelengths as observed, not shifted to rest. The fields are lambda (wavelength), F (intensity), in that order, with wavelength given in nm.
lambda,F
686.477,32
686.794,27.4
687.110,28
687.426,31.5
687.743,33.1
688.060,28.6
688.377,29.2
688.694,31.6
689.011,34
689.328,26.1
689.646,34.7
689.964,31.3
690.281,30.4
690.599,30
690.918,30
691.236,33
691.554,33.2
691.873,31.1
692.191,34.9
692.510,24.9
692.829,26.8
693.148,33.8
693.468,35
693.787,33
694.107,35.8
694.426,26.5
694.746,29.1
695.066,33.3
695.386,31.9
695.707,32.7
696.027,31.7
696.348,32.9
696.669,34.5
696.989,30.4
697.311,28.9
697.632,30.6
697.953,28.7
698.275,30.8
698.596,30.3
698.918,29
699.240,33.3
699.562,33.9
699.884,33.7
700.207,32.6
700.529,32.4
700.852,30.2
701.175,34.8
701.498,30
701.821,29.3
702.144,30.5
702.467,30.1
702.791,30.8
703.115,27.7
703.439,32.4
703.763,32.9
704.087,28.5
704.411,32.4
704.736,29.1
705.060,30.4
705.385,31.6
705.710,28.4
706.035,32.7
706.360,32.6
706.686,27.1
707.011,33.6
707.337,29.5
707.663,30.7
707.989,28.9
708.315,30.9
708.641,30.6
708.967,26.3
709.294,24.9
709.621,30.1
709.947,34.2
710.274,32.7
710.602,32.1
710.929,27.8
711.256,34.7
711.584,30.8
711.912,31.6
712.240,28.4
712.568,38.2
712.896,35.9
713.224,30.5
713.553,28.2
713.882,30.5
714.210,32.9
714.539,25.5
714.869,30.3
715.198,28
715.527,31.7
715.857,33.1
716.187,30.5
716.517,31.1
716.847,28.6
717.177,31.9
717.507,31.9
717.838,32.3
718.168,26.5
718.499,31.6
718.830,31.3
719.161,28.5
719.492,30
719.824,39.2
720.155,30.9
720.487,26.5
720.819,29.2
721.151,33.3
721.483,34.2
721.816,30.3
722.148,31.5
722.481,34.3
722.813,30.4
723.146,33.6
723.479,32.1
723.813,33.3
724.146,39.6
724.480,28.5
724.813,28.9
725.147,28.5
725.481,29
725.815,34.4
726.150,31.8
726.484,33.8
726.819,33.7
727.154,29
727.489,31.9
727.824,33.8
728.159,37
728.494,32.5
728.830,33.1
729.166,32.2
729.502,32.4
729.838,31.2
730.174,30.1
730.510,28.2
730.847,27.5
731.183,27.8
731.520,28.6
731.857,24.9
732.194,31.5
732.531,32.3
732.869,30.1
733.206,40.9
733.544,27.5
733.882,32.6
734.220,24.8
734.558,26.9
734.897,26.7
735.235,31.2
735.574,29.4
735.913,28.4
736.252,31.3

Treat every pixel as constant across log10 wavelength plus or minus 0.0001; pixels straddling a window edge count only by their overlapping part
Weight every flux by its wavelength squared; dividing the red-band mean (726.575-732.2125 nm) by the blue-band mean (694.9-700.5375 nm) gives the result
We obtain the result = 1.06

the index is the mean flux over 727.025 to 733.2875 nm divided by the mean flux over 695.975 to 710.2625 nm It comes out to 1.0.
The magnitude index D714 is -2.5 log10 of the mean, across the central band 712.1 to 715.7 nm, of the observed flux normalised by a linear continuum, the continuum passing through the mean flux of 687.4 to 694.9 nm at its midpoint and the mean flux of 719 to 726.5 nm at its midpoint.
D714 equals 0.02 mag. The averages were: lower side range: 31.1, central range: 30.9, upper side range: 31.8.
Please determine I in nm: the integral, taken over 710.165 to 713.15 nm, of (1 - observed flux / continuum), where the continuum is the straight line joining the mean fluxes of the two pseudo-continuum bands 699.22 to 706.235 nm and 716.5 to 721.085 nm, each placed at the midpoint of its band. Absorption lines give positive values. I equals -0.141 nm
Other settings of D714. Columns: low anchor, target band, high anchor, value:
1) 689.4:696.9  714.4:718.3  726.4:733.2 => 0.04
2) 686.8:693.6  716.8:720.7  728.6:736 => -0.02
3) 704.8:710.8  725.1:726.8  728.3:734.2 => -0.05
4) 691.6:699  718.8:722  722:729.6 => 0.03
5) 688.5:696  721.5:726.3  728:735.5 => -0.05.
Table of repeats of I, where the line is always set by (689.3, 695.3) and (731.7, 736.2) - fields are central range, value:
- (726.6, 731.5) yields -0.226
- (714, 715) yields 0.031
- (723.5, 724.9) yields -0.118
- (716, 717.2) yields 0.002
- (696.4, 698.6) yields 0.029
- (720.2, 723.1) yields -0.098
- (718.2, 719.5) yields 0.016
